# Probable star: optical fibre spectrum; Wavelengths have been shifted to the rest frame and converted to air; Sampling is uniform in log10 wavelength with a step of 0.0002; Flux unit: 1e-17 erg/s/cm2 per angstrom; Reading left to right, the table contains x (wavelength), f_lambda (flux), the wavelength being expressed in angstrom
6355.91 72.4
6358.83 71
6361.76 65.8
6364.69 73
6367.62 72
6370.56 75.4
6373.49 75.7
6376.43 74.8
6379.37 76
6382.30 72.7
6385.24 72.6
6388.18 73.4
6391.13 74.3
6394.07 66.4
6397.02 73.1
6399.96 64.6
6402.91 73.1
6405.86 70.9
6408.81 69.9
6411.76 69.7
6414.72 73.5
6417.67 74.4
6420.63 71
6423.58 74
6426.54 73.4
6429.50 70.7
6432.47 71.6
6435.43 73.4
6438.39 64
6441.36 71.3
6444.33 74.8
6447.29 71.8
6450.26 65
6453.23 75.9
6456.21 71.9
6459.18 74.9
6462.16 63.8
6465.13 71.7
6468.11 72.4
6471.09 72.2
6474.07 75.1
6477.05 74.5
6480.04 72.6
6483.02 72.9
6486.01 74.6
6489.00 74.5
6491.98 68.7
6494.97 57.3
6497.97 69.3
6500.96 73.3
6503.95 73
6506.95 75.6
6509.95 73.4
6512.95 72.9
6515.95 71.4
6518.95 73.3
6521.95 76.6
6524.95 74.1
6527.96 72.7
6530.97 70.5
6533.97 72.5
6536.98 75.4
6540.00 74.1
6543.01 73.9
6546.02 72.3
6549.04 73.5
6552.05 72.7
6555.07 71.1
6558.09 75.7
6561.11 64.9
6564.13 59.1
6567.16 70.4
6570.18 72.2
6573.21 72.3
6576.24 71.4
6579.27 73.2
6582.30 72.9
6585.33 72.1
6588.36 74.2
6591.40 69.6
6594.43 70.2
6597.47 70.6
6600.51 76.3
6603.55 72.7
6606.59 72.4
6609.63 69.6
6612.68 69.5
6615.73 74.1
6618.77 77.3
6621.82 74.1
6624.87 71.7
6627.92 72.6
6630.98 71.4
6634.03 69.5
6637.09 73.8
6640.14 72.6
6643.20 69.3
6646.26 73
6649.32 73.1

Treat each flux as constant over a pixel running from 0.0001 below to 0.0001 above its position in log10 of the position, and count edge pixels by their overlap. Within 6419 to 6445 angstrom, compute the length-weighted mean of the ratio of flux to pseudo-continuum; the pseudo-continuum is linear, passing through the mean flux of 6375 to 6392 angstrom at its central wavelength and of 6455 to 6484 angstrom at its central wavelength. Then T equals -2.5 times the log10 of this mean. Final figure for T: 0.02 mag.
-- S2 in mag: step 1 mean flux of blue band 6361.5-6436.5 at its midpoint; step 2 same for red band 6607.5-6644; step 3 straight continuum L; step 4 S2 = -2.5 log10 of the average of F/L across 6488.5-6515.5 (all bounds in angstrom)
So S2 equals 0.02 mag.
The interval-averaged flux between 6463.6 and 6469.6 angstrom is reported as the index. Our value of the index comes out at 72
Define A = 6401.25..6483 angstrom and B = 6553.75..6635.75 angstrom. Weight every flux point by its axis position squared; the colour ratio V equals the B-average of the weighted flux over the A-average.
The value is 1.04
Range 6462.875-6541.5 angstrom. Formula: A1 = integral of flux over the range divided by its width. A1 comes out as 72.4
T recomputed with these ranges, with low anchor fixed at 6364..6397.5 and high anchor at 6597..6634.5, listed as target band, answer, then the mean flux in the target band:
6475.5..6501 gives 0.03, 70.7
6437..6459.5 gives 0.03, 71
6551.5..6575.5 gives 0.05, 69.7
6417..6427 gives 0.00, 73.1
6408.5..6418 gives 0.02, 71.8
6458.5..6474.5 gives 0.03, 71.3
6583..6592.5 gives 0.01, 72.2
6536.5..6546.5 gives -0.02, 73.9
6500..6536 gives -0.01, 73.3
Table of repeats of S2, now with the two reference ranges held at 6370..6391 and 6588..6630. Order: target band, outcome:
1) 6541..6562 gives 0.01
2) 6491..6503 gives 0.09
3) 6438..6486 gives 0.03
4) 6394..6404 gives 0.07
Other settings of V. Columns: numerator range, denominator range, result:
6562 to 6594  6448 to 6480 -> 1.02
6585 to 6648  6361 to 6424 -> 1.07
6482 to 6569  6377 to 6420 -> 1.04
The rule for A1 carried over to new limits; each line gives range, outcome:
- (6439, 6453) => 70.8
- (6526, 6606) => 71.8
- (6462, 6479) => 72.3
